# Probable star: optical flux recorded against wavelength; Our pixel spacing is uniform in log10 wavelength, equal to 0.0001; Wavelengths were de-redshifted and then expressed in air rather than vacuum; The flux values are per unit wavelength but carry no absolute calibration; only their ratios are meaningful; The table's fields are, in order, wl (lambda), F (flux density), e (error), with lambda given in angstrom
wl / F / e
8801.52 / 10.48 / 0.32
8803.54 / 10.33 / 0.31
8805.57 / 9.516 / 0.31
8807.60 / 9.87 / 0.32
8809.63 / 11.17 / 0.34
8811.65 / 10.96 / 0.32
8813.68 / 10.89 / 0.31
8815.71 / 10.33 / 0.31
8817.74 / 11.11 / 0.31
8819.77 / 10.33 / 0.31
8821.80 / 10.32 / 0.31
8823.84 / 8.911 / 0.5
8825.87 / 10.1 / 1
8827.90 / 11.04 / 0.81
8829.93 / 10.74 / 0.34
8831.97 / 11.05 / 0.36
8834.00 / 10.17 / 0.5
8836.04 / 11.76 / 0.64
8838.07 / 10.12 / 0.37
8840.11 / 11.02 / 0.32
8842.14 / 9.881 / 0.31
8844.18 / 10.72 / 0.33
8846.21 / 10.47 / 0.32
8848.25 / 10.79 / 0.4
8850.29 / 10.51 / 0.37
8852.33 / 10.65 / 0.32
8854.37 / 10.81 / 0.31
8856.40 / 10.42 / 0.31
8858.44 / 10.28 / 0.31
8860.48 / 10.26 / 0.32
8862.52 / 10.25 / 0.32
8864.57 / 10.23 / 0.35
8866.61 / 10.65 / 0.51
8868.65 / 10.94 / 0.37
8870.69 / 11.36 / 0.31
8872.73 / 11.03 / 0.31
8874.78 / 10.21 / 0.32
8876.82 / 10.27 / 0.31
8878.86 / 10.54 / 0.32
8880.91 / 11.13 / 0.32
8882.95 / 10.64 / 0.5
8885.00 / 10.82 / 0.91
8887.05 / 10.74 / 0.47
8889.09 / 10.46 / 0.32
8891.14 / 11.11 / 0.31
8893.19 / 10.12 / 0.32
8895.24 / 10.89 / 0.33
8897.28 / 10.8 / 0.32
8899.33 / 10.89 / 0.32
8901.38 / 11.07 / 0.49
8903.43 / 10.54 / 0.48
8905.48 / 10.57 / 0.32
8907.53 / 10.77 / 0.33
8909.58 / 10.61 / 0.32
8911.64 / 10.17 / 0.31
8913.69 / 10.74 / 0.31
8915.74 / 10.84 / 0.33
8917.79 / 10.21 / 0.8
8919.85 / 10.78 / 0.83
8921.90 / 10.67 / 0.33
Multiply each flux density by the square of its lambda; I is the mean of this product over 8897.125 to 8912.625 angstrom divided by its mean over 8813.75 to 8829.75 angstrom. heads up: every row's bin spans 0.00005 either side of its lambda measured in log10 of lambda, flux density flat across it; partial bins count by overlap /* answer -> 1.05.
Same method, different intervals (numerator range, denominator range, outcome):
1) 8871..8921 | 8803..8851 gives 1.03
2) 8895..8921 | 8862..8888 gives 1.01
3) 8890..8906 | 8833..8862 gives 1.03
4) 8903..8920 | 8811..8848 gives 1.02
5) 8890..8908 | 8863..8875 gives 1.01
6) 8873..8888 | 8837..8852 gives 1.02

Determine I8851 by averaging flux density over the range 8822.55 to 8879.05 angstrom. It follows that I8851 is 10.5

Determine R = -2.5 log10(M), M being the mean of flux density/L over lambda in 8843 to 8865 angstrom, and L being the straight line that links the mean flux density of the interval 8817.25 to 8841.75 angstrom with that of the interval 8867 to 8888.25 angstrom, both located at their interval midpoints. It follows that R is 0.02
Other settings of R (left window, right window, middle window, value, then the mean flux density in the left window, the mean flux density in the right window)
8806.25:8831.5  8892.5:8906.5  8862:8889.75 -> -0.003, 10.5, 10.7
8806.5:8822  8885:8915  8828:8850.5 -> -0.003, 10.6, 10.7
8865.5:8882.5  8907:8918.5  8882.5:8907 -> -0.007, 10.8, 10.6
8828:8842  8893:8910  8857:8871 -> 0.024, 10.8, 10.7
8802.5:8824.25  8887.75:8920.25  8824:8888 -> -0.010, 10.4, 10.7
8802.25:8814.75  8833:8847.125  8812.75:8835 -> 0.008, 10.5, 10.6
